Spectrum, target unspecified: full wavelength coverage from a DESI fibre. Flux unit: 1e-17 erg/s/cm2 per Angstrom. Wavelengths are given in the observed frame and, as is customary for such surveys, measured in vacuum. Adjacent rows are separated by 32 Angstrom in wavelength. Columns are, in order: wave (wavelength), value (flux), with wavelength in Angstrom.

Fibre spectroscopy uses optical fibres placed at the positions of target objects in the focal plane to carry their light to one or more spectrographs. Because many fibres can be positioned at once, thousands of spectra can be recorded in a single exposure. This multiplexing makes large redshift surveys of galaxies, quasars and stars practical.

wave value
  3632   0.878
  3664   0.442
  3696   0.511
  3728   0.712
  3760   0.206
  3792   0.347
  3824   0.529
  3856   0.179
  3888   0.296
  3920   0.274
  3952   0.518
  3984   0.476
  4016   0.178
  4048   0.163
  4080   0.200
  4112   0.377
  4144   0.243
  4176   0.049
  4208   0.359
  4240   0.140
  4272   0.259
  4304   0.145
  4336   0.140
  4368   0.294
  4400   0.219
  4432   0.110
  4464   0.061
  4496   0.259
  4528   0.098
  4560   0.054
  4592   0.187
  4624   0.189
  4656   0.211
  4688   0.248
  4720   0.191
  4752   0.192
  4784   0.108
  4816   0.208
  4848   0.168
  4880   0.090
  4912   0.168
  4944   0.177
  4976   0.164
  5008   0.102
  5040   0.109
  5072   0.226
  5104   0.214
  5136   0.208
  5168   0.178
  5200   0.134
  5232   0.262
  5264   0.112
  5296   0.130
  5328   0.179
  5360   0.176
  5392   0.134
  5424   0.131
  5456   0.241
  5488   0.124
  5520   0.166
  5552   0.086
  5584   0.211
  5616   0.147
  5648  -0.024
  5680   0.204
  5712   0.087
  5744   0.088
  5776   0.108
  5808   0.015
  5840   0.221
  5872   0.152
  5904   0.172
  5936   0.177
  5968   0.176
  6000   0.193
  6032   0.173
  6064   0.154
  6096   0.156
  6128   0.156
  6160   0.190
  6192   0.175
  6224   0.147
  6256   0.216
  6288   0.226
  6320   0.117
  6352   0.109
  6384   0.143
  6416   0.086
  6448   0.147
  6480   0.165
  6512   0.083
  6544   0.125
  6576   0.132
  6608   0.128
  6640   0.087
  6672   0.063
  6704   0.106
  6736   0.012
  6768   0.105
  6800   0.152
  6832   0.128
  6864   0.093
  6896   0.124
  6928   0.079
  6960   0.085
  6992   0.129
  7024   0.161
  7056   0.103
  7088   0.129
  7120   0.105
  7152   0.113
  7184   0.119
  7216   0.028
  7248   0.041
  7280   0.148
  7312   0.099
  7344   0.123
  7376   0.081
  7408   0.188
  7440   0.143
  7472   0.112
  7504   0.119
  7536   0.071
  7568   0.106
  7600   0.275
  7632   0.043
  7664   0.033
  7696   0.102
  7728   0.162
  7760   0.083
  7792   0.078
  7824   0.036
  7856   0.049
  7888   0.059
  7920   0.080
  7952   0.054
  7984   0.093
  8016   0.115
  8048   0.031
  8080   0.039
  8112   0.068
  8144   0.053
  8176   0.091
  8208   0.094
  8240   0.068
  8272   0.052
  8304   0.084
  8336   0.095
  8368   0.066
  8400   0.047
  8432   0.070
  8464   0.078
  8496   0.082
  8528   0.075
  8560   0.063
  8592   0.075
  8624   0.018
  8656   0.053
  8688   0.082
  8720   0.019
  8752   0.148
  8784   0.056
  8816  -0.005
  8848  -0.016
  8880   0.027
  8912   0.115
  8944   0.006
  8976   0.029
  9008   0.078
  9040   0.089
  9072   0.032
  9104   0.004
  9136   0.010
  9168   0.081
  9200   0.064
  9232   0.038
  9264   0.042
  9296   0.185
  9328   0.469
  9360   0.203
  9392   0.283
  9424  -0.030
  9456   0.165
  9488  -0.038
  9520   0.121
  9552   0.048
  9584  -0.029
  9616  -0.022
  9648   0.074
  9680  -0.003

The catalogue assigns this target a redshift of 1.505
